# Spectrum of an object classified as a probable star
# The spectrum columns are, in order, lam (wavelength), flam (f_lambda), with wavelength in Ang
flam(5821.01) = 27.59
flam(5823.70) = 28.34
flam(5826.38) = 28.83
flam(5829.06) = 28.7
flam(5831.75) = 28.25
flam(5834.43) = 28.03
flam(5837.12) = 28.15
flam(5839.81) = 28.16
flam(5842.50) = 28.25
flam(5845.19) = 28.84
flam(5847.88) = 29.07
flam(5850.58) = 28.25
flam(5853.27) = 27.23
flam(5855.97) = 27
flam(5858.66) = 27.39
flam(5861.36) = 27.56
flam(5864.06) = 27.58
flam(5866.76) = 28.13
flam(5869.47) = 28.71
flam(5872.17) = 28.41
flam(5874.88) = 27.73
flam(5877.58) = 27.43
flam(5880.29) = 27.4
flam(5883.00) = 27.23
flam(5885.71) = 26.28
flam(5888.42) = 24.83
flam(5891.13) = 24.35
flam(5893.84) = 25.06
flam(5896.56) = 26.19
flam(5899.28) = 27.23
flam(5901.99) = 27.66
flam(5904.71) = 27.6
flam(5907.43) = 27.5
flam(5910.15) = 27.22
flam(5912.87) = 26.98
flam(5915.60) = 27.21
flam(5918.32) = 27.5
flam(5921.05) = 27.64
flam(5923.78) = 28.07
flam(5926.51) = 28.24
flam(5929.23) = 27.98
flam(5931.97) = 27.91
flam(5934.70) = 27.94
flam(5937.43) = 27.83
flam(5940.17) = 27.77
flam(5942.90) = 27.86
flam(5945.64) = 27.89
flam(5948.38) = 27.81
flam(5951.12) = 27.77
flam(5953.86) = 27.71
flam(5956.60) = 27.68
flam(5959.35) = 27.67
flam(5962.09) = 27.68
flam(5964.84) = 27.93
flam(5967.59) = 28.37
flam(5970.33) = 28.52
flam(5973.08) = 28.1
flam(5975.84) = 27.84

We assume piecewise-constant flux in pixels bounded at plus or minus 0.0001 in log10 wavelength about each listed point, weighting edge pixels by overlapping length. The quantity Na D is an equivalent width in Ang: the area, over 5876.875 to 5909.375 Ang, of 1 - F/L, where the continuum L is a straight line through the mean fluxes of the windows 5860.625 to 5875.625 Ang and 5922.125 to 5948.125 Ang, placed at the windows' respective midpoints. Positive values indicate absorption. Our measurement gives 1.7 Ang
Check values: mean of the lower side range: 28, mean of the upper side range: 27.9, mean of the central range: 26.6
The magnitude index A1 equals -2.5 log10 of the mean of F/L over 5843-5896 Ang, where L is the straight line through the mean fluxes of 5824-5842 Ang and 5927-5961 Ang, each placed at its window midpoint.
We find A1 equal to 0.04 mag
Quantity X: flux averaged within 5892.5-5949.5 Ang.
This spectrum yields 27.5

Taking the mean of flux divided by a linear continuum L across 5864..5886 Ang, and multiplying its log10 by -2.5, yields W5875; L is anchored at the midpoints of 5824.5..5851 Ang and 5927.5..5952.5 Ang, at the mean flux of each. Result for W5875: 0.02 mag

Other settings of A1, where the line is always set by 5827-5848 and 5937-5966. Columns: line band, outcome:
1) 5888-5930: 0.04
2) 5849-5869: 0.02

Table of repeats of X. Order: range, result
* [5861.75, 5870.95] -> 28.1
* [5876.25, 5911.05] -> 26.6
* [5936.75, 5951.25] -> 27.8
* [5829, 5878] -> 28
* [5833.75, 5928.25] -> 27.4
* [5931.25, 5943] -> 27.9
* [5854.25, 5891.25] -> 27.2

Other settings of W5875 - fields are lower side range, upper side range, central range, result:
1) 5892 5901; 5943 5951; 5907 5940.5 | -0.03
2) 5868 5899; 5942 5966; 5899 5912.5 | -0.02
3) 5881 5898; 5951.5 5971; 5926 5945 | -0.03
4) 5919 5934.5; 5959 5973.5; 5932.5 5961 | 0.01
